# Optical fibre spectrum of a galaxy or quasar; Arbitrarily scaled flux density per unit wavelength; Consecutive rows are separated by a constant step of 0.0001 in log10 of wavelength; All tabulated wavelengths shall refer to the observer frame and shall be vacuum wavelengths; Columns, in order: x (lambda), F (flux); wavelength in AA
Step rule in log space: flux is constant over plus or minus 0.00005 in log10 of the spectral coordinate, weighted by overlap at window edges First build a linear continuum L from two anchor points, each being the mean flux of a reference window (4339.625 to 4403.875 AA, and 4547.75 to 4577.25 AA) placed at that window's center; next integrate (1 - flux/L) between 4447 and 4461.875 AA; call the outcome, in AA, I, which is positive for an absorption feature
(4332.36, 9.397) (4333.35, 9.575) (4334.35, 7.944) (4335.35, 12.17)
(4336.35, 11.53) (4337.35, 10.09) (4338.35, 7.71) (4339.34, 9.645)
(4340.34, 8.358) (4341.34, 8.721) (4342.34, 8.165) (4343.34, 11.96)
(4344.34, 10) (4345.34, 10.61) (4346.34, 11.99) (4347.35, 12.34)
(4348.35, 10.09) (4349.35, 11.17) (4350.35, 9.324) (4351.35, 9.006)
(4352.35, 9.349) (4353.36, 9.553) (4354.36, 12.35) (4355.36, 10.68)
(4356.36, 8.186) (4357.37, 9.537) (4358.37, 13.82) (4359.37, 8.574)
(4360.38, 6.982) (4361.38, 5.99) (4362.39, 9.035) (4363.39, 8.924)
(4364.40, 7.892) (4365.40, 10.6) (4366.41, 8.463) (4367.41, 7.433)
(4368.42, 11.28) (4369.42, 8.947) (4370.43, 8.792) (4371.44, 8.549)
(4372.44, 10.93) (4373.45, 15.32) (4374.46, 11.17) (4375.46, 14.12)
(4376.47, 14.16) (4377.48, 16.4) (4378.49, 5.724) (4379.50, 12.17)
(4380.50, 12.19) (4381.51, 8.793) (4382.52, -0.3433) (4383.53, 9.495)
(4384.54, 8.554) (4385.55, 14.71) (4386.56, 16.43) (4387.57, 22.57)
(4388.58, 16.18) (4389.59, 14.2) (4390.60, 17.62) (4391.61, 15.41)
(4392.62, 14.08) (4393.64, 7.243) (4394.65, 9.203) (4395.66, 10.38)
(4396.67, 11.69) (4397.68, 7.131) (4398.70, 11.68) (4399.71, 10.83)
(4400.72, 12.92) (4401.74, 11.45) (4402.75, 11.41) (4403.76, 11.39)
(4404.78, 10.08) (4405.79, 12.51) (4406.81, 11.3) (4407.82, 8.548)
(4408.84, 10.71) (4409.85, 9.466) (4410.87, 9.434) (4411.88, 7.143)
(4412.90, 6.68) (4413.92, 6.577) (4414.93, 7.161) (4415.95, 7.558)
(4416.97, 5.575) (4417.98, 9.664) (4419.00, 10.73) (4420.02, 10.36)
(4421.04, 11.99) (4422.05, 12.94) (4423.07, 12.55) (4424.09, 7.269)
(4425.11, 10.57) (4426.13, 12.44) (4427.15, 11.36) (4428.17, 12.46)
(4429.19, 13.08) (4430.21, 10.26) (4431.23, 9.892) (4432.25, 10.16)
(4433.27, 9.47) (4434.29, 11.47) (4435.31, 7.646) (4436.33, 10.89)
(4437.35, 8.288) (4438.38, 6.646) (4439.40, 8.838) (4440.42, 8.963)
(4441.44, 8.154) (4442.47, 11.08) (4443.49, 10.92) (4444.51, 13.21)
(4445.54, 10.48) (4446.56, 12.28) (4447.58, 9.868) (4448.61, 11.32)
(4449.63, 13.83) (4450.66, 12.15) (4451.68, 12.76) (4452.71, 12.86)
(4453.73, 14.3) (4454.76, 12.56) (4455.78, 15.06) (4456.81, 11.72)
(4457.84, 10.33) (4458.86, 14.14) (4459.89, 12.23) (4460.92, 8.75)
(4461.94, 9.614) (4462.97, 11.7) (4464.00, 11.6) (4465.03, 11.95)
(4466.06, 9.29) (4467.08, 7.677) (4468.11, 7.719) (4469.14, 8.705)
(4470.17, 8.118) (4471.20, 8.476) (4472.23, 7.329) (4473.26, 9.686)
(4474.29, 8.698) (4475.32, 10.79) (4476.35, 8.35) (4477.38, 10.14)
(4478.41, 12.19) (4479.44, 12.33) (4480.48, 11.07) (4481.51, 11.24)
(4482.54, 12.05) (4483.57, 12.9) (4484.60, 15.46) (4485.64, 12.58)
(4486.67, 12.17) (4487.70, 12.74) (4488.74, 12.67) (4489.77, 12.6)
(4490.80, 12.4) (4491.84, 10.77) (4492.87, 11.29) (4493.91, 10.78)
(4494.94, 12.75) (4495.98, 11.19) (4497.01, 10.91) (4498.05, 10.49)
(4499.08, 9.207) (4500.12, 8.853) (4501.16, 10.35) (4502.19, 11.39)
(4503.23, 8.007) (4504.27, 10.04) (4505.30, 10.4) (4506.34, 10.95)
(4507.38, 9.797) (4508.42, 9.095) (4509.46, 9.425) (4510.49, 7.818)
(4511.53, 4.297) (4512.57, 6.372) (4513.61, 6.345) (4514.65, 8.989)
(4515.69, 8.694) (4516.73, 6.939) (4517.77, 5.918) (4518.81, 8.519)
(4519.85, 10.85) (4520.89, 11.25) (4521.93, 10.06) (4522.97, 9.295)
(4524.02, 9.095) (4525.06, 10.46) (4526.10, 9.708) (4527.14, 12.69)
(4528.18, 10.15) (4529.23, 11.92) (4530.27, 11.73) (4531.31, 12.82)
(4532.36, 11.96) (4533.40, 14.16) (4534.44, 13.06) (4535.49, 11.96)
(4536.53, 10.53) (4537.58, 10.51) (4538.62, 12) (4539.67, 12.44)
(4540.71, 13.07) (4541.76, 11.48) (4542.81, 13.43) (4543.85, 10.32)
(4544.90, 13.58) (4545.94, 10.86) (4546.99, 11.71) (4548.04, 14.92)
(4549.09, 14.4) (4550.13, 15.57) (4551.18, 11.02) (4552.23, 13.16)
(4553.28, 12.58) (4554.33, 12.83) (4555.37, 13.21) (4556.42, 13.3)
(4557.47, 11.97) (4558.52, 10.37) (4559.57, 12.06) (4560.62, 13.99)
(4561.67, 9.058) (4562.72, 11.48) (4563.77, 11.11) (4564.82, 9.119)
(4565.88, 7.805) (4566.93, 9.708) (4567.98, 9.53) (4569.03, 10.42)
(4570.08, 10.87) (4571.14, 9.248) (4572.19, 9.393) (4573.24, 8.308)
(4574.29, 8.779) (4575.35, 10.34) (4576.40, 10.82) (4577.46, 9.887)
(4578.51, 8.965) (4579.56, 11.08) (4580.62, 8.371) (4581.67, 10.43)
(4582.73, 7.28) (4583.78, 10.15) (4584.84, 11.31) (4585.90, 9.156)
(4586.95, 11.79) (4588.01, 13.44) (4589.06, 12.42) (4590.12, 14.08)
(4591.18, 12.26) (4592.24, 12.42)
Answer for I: -1.6 AA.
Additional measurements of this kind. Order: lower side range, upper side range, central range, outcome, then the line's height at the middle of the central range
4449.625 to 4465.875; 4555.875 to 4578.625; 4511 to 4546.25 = 1.5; 11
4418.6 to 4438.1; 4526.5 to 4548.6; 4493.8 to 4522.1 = 6.0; 11.7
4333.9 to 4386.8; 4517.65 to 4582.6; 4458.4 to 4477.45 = 1.7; 10.7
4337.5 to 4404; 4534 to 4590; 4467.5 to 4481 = 1.9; 11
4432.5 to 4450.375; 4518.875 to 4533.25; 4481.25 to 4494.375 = -2.1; 10.6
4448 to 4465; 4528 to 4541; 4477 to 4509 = 2.3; 12.1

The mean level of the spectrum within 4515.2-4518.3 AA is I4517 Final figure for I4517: 7.17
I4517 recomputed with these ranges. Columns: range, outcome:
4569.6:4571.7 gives 10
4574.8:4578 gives 10.3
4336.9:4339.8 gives 9.15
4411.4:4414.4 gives 6.78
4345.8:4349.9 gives 11.4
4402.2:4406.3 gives 11.4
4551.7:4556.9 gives 13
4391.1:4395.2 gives 11.5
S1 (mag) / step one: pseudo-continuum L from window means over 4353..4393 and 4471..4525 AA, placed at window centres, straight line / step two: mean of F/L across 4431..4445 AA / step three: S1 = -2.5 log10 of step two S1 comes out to 0.10 mag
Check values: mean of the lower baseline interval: 11.1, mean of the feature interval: 9.68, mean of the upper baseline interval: 10.1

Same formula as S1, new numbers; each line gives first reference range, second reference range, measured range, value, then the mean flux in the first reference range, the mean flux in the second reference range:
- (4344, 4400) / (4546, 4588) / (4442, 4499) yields -0.04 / 10.9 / 10.9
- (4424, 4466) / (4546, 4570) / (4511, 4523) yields 0.38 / 11.1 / 11.7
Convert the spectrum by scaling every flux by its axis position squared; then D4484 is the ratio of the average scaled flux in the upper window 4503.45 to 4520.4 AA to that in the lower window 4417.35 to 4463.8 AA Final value 0.79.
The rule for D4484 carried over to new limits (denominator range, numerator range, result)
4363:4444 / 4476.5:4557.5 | 1.10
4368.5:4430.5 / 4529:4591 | 1.11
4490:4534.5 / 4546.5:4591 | 1.13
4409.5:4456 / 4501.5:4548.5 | 1.05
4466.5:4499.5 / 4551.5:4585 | 1.01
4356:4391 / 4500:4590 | 1.05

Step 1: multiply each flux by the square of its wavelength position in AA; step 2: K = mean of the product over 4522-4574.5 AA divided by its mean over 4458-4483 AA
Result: 1.17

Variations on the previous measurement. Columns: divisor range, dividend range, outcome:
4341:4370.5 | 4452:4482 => 1.16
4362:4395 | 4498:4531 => 0.87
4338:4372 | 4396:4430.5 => 1.10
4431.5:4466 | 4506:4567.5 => 1.03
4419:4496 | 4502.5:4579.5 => 1.01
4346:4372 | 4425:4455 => 1.19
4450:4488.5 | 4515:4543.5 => 1.01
